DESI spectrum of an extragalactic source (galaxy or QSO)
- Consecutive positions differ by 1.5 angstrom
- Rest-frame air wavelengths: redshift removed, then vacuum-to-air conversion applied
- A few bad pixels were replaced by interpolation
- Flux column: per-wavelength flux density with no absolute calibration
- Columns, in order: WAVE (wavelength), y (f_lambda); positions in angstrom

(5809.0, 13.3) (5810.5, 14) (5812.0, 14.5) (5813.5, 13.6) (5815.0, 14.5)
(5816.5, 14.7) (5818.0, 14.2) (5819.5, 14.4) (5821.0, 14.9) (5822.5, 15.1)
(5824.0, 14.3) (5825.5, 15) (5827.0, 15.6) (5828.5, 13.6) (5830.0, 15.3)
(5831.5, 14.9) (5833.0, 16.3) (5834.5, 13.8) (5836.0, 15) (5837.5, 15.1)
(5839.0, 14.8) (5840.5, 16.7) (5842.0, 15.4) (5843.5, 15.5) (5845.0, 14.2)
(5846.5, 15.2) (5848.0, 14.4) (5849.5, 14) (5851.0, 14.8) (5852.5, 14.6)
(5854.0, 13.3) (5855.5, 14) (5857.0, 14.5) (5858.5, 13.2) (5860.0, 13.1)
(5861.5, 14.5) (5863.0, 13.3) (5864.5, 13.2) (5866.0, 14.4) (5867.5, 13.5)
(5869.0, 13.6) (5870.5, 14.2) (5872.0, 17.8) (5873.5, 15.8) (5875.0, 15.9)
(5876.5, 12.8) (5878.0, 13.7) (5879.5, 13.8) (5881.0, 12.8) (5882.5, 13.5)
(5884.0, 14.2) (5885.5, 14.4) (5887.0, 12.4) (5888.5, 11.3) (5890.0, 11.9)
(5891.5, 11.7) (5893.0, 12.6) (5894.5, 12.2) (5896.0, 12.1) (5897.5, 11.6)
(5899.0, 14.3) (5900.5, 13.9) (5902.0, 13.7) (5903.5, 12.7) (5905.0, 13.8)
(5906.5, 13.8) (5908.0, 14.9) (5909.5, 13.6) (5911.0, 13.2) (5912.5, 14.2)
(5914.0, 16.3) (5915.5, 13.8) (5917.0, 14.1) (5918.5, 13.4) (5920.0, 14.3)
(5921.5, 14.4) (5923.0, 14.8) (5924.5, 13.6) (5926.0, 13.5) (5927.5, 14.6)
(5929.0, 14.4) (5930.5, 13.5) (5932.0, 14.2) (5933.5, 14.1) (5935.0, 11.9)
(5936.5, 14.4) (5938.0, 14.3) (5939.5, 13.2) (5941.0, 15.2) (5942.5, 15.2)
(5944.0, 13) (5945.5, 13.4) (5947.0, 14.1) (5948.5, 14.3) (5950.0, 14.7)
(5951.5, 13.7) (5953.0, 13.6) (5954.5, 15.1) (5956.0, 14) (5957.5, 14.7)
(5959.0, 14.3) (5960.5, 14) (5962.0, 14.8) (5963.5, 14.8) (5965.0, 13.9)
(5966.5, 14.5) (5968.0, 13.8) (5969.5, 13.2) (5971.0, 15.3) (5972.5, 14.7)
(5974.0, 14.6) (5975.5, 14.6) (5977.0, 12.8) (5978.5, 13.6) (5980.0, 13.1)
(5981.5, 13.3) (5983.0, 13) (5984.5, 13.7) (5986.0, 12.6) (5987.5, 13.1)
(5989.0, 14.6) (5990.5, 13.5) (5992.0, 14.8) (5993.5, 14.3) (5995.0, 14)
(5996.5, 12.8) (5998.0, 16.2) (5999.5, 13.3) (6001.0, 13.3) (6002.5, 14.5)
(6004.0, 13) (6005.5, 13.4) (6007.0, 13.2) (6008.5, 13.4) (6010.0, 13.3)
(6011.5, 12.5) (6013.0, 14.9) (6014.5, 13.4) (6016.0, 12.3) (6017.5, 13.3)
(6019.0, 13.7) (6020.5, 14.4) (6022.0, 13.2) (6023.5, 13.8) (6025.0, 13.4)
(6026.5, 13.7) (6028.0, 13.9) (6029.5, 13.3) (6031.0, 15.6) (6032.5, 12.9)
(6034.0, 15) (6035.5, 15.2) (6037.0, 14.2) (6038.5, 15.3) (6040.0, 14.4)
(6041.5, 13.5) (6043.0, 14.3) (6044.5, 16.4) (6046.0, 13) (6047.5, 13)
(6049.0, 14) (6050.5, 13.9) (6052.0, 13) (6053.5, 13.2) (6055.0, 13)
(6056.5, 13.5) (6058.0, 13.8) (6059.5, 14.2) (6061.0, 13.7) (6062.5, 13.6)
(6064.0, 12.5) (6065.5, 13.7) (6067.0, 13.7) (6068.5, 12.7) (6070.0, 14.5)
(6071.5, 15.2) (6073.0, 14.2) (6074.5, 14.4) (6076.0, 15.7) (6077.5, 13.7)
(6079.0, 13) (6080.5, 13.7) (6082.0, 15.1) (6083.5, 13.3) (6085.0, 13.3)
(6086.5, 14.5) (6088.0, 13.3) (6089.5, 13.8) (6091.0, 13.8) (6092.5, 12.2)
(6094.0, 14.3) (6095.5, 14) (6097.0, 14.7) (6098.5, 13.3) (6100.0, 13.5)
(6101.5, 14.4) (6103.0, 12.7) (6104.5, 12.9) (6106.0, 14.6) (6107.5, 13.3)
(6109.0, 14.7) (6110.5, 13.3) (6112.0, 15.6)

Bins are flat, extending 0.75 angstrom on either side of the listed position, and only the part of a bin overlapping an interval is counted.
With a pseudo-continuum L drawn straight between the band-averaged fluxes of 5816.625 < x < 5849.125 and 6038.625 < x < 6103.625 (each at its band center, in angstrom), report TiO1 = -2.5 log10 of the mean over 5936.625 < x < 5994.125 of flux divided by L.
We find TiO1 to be 0.02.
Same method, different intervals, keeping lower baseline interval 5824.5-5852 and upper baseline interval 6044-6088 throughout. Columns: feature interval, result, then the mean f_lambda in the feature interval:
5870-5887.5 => 0.03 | 14.3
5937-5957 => 0.02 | 14.1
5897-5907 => 0.09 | 13.4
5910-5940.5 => 0.04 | 14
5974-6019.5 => 0.04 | 13.6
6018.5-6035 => 0.01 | 13.9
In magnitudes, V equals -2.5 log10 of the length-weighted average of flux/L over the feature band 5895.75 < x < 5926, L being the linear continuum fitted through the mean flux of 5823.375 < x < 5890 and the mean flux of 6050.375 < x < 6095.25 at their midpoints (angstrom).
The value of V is 0.03 mag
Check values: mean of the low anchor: 14.3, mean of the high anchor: 13.8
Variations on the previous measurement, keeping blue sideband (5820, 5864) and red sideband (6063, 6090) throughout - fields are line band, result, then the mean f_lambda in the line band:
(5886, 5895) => 0.20 mag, 12.1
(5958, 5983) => 0.01 mag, 14.1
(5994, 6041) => 0.02 mag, 13.8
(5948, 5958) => 0.00 mag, 14.3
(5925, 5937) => 0.04 mag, 13.8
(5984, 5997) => 0.03 mag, 13.7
